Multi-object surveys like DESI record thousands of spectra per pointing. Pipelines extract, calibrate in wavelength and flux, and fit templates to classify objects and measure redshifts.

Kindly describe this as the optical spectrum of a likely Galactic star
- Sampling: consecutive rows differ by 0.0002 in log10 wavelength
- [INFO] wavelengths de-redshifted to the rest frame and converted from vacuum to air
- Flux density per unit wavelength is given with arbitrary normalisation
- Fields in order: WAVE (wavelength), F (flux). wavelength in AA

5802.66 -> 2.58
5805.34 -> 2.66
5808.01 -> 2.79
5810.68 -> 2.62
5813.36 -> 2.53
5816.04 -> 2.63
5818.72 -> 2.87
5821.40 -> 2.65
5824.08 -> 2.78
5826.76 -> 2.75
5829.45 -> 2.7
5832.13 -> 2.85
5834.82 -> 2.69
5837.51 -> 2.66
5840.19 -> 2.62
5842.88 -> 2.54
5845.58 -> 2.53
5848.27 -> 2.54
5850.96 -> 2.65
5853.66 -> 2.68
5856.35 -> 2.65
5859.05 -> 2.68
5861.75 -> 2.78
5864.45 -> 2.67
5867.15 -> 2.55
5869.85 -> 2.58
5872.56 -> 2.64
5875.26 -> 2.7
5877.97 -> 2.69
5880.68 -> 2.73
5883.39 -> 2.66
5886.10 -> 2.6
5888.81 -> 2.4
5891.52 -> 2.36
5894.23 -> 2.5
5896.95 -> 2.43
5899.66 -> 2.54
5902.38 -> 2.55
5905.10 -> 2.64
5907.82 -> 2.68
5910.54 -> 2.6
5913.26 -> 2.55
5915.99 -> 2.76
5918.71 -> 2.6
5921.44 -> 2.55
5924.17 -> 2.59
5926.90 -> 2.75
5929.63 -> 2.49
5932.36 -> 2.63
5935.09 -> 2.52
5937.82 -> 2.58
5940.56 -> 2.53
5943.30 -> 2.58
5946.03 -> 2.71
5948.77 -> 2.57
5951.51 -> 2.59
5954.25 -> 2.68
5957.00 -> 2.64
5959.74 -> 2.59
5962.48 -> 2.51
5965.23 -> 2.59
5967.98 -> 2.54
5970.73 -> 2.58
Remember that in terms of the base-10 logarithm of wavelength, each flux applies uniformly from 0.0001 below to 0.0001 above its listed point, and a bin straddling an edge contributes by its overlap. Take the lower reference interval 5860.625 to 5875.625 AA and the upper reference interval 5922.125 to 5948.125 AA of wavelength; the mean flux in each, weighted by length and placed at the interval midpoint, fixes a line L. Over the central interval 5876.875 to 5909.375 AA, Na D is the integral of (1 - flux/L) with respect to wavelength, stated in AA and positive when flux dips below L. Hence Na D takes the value 0.8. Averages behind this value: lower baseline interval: 2.65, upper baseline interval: 2.6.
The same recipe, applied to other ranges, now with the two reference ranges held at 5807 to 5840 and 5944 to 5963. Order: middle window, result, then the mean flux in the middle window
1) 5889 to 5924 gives 1.2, 2.56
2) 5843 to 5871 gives 0.6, 2.63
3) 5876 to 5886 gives -0.1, 2.68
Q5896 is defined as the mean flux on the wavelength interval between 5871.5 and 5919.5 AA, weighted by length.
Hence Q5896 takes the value 2.59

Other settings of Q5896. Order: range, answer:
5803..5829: 2.69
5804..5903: 2.63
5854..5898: 2.6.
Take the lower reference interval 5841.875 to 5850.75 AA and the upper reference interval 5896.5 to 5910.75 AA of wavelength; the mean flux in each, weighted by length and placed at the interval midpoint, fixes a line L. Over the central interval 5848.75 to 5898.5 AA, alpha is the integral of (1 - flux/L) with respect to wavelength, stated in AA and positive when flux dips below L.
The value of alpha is -0.81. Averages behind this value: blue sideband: 2.55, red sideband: 2.58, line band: 2.61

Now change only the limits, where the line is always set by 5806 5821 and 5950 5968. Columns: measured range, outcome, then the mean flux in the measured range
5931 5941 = 0.2 AA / 2.57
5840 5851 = 0.4 AA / 2.56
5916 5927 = 0.0 AA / 2.62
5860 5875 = 0.0 AA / 2.65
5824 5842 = -0.3 AA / 2.71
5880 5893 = 0.5 AA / 2.54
